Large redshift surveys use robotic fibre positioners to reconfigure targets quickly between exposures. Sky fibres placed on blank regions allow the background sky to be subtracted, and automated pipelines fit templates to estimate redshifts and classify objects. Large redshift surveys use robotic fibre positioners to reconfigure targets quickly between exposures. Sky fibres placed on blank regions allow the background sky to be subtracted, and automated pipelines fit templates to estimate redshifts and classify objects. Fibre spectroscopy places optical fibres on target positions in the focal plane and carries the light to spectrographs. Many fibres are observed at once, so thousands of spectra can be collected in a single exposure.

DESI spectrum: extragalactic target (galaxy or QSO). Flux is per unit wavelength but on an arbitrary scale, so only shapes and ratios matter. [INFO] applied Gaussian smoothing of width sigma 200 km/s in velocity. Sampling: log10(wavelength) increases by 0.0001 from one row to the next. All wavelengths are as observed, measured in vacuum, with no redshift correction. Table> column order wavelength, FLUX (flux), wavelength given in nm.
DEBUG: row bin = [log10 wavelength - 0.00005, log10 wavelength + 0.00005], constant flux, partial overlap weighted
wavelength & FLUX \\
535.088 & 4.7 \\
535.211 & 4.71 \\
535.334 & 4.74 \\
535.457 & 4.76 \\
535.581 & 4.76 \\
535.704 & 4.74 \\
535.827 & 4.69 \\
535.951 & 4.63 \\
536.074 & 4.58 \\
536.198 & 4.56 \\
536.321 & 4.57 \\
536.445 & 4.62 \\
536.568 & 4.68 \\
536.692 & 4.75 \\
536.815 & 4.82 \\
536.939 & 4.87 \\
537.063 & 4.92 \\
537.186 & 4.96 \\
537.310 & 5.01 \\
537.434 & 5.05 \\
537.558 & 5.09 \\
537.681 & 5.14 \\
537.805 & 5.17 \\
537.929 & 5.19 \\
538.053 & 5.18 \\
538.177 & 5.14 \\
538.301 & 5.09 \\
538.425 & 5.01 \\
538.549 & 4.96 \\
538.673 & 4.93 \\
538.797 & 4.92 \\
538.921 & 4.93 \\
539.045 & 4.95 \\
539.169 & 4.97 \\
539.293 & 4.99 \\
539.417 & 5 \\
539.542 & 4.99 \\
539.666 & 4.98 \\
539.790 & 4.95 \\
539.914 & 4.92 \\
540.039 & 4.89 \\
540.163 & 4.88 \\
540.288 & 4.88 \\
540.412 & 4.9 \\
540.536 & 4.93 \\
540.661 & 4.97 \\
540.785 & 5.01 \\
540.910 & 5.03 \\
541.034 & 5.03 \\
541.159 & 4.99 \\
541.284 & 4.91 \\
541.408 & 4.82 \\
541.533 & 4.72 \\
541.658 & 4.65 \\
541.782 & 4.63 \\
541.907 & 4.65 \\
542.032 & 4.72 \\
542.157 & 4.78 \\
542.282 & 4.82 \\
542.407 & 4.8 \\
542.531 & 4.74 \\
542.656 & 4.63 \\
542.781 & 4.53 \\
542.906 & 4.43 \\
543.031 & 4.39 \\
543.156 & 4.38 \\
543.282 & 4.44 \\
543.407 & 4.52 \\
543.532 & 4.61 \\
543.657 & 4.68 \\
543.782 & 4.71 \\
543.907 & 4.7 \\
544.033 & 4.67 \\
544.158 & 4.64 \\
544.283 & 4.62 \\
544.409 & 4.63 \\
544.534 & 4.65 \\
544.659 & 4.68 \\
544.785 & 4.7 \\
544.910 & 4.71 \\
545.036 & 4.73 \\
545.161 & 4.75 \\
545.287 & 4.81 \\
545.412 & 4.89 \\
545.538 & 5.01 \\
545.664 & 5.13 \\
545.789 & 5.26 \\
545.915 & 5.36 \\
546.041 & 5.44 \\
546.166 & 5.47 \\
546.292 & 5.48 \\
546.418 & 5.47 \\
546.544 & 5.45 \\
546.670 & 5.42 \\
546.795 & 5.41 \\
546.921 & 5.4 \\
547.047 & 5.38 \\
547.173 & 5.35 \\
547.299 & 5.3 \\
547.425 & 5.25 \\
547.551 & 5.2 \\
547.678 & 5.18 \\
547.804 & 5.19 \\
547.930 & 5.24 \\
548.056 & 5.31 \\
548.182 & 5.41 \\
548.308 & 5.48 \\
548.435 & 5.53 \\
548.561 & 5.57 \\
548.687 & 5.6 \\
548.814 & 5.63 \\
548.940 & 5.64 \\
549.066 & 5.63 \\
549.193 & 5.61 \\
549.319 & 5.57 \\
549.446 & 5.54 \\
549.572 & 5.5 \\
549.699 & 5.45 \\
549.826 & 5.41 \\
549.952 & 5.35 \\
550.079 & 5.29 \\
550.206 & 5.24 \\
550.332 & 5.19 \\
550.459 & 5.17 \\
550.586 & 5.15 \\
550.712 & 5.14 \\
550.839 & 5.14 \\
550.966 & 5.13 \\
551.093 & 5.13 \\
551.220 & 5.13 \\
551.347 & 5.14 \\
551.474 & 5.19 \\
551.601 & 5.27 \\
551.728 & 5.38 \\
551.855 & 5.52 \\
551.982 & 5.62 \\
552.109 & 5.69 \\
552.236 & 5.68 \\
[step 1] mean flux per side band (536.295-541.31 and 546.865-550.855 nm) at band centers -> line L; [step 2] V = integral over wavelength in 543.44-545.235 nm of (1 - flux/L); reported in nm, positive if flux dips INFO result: 0.18 nm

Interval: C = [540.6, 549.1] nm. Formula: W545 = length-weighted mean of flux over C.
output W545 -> 5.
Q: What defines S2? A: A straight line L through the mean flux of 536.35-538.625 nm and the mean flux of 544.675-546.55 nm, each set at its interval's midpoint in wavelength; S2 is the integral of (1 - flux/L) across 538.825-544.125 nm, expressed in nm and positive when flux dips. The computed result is 0.25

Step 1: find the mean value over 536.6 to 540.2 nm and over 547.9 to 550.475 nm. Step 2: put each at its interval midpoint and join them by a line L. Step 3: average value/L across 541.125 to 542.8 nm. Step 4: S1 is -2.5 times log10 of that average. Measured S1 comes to 0.09 mag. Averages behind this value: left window 4.99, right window 5.45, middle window 4.74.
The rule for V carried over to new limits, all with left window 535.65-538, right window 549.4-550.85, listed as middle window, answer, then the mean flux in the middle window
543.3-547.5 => 0.11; 5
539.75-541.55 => 0.02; 4.93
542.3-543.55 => 0.12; 4.55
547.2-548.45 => -0.02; 5.3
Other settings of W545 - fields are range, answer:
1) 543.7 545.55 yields 4.72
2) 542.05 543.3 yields 4.6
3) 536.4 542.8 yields 4.91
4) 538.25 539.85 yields 4.98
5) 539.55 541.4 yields 4.95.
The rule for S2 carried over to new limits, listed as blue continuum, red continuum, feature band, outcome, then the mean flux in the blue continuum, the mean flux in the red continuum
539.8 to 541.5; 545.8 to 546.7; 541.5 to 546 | 0.42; 4.93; 5.43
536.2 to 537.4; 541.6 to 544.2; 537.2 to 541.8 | -0.24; 4.79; 4.62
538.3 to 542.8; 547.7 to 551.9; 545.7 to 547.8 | -0.06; 4.88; 5.36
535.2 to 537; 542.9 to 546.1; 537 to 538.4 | -0.11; 4.7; 4.76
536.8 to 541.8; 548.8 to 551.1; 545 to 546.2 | 0.03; 4.96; 5.36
